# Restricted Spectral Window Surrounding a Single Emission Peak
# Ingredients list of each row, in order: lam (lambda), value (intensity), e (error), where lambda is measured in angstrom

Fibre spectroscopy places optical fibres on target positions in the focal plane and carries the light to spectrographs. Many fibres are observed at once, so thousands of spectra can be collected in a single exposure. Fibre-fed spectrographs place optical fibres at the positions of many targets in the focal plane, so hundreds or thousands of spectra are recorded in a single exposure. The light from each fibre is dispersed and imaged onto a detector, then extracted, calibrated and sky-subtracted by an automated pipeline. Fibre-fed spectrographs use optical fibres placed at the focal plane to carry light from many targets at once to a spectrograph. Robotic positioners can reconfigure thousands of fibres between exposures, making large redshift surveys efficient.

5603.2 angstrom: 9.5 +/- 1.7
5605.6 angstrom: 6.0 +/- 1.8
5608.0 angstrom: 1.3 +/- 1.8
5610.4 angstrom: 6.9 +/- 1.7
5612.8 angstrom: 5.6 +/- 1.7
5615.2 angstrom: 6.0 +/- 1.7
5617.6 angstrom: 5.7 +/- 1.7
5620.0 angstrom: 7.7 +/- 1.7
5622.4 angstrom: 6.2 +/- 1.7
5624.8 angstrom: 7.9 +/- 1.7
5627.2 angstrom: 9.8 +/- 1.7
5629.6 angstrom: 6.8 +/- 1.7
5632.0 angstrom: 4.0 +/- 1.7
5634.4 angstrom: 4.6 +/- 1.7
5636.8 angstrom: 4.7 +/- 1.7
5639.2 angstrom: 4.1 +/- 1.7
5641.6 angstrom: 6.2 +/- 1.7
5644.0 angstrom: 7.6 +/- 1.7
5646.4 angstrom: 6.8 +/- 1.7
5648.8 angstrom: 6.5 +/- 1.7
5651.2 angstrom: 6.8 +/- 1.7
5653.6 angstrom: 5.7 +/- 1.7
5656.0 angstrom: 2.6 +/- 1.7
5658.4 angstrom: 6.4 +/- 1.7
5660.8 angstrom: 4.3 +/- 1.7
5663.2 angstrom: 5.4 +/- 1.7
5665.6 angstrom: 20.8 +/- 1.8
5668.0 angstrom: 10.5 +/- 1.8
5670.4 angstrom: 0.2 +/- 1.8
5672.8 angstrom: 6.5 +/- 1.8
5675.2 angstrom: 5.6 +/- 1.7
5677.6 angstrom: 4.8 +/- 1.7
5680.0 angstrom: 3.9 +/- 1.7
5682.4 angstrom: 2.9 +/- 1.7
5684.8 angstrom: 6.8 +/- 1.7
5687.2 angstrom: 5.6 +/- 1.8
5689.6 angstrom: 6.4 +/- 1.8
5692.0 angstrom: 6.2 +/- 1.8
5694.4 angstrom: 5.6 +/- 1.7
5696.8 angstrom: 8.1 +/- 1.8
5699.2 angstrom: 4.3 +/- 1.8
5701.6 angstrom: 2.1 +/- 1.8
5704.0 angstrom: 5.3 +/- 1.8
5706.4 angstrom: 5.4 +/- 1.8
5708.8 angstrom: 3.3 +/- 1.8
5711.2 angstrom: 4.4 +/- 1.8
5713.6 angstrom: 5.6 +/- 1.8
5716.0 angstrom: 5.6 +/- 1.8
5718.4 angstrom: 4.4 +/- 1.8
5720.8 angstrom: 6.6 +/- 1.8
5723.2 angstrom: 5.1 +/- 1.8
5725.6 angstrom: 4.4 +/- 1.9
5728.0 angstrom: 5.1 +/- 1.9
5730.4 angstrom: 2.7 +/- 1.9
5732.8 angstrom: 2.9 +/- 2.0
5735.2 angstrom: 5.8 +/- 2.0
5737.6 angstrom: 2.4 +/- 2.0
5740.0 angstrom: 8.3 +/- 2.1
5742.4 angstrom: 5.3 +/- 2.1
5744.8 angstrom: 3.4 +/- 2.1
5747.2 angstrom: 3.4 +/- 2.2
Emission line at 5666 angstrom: Hbeta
